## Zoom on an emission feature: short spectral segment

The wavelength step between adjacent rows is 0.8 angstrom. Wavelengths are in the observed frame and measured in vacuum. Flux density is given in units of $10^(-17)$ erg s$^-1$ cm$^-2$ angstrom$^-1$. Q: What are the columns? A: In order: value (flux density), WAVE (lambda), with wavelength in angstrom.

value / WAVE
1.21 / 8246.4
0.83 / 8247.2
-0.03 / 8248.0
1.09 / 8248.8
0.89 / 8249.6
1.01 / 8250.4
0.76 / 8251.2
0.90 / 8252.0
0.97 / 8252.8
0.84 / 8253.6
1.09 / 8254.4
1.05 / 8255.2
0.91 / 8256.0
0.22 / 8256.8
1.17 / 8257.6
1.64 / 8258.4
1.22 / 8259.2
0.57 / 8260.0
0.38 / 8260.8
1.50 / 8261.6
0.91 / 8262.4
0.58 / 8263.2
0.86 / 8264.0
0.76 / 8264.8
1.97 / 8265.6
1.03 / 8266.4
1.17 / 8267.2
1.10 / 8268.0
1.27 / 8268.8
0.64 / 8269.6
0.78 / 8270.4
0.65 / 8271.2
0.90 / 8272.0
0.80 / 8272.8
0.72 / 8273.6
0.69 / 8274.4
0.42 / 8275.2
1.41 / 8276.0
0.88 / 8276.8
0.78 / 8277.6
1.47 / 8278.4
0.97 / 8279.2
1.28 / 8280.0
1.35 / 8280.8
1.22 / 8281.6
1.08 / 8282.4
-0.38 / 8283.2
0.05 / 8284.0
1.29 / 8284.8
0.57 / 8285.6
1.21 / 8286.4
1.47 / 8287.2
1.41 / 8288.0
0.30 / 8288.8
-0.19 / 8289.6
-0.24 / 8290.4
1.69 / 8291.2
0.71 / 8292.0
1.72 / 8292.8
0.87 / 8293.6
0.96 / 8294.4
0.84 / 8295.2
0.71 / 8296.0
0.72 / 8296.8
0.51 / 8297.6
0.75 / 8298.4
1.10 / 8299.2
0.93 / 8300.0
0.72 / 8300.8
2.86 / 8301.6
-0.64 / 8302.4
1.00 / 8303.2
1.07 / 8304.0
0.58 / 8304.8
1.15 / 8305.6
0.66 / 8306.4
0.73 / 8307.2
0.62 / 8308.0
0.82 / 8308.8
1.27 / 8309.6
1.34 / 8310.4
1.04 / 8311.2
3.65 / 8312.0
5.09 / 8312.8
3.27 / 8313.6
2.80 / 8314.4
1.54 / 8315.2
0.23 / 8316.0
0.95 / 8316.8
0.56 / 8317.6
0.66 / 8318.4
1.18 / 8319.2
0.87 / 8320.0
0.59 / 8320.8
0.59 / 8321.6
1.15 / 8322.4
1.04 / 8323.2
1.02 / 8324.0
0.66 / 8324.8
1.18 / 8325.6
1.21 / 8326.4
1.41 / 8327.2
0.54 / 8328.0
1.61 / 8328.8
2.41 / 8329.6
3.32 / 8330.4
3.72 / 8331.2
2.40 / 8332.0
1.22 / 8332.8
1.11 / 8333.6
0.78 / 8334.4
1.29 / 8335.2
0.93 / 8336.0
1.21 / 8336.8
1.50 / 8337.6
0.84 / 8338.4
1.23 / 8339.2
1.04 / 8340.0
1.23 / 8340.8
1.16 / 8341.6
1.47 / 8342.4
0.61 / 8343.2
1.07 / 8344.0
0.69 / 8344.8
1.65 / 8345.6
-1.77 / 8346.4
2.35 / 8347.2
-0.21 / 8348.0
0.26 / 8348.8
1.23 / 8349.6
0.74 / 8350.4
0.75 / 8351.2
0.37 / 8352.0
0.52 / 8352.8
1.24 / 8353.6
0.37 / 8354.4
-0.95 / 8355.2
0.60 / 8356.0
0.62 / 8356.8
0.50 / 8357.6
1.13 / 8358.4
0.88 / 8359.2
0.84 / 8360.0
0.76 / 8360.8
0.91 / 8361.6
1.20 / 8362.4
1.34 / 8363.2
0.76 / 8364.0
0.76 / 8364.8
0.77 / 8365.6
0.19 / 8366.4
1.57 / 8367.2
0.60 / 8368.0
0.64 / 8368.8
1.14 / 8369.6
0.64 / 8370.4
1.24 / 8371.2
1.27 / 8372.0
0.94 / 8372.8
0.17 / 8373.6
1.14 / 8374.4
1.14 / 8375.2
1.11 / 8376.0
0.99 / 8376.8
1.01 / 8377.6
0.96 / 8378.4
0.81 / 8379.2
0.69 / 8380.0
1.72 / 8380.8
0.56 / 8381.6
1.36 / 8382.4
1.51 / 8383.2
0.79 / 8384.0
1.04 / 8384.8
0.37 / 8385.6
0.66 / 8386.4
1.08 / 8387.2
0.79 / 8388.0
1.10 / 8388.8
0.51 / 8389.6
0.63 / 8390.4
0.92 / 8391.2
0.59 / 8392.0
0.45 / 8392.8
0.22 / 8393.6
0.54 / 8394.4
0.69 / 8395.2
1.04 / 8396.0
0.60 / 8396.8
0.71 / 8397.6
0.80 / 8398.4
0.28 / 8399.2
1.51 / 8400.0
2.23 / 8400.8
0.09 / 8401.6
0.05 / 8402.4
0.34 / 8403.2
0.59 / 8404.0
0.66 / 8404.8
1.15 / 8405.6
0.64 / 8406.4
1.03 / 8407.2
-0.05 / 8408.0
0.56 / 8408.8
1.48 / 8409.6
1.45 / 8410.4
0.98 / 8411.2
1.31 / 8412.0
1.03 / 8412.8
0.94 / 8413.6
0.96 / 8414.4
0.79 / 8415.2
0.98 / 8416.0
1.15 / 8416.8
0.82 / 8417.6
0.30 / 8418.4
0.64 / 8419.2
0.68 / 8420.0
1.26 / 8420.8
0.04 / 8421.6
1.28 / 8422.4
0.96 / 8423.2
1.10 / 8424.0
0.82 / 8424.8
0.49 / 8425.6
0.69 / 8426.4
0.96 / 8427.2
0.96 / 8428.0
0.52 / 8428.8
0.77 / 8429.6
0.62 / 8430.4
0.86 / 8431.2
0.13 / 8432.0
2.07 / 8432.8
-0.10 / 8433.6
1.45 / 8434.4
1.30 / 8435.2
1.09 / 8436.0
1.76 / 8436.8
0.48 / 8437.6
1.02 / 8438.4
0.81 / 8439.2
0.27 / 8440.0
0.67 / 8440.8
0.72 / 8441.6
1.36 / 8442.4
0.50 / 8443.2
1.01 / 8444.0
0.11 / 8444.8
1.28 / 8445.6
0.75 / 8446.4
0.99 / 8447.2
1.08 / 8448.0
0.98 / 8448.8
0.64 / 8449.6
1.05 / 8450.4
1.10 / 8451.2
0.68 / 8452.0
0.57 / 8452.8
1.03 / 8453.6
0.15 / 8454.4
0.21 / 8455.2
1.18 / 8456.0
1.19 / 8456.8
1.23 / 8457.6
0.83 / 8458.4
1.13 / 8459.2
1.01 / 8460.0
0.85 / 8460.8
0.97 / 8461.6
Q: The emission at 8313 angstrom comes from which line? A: [S II] 6716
